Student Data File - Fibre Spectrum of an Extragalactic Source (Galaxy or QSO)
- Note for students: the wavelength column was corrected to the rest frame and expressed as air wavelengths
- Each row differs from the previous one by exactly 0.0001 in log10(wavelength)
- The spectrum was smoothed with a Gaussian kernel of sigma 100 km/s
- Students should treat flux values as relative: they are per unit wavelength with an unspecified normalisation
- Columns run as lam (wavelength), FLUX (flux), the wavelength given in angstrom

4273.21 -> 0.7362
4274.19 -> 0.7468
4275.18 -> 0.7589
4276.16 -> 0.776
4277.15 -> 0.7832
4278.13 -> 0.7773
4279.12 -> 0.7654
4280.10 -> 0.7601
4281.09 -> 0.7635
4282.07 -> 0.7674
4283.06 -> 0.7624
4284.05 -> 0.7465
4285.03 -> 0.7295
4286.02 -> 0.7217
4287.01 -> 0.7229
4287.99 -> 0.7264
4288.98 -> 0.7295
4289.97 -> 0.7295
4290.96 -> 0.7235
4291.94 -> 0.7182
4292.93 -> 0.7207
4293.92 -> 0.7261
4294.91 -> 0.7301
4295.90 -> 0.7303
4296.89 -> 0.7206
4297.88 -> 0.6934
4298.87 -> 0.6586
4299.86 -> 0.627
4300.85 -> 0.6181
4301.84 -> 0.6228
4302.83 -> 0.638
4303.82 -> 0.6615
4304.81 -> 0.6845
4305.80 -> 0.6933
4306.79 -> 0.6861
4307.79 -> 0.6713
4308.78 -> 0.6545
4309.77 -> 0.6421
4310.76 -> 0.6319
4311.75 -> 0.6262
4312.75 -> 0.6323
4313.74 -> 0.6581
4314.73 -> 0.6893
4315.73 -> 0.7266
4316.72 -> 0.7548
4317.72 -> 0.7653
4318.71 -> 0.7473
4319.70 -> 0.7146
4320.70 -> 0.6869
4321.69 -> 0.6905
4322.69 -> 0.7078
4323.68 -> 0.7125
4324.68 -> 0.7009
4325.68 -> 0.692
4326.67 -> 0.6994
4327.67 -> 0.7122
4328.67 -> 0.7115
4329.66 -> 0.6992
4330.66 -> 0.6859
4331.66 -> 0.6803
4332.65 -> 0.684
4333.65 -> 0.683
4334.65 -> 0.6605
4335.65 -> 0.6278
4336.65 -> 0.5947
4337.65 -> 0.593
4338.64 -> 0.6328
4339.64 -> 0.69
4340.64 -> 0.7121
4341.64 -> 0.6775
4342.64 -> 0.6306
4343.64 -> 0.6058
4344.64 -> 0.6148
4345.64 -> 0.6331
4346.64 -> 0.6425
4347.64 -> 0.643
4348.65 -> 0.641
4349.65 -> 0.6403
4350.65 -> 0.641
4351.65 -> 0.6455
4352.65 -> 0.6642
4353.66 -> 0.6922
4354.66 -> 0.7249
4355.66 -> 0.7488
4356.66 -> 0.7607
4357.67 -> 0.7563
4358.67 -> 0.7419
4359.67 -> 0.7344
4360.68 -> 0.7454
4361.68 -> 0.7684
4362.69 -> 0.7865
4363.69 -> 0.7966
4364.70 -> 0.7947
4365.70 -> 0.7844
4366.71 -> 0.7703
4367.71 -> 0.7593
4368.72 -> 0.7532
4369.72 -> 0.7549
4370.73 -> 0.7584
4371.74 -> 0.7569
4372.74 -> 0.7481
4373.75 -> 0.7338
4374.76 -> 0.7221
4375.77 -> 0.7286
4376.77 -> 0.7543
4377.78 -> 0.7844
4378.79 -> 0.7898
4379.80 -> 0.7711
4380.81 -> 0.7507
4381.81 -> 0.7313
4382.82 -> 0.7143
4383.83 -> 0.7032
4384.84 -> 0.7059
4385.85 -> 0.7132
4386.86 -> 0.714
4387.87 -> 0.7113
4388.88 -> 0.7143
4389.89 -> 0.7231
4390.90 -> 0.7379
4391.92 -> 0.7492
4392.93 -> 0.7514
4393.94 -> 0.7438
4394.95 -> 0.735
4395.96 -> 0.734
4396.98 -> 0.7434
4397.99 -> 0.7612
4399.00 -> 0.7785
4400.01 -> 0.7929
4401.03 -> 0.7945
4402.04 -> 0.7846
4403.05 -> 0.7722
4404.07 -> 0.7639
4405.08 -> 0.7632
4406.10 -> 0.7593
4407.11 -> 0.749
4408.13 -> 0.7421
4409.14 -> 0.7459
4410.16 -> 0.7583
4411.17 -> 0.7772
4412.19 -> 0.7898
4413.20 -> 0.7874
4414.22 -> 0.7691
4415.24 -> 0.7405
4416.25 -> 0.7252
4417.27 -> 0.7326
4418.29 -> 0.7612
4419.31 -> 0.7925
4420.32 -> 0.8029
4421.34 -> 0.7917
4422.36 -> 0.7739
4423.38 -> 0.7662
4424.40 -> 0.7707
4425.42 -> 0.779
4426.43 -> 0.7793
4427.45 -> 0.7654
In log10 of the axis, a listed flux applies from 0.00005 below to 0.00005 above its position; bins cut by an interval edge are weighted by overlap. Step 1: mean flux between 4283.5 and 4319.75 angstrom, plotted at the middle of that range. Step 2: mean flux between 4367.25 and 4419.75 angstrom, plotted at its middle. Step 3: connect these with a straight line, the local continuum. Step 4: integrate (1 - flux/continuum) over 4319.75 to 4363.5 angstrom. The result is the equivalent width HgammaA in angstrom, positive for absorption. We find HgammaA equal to 2.1 angstrom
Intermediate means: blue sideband 0.694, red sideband 0.75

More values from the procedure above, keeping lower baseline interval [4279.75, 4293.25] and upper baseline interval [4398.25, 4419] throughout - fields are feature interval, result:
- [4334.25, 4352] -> 2.6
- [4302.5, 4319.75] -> 1.4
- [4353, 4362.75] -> 0.1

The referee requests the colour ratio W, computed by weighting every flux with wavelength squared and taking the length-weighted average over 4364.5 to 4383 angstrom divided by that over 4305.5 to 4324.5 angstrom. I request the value 1.13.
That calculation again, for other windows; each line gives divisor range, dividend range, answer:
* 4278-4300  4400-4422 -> 1.11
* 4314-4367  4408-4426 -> 1.14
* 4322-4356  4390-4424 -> 1.18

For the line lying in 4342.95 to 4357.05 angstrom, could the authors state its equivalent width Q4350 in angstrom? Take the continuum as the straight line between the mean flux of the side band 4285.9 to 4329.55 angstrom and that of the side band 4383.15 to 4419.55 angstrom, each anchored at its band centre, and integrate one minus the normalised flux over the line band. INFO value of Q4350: 1.1 angstrom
